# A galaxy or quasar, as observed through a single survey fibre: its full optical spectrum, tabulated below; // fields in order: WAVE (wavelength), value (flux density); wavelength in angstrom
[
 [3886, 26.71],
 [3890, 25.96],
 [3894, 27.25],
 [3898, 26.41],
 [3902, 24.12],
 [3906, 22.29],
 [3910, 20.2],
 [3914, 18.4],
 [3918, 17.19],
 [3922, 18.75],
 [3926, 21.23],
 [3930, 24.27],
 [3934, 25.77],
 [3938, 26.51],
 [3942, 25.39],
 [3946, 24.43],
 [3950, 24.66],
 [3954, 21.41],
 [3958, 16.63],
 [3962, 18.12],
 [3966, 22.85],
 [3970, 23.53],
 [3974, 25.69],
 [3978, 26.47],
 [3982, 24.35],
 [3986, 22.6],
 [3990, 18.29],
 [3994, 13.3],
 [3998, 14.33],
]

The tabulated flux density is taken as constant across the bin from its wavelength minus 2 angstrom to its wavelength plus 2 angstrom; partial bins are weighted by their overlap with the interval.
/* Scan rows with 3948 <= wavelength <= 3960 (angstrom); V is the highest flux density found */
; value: 24.66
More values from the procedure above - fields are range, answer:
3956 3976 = 25.69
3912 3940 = 26.51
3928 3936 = 25.77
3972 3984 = 26.47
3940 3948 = 25.39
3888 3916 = 27.25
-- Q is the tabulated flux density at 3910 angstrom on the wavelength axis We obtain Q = 20.2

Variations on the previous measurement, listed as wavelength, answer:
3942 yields 25.39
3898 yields 26.41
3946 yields 24.43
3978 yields 26.47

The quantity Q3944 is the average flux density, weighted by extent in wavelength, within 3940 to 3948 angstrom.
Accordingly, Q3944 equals 24.9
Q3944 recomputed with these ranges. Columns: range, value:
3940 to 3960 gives 22.5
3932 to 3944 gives 25.9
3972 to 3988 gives 24.8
